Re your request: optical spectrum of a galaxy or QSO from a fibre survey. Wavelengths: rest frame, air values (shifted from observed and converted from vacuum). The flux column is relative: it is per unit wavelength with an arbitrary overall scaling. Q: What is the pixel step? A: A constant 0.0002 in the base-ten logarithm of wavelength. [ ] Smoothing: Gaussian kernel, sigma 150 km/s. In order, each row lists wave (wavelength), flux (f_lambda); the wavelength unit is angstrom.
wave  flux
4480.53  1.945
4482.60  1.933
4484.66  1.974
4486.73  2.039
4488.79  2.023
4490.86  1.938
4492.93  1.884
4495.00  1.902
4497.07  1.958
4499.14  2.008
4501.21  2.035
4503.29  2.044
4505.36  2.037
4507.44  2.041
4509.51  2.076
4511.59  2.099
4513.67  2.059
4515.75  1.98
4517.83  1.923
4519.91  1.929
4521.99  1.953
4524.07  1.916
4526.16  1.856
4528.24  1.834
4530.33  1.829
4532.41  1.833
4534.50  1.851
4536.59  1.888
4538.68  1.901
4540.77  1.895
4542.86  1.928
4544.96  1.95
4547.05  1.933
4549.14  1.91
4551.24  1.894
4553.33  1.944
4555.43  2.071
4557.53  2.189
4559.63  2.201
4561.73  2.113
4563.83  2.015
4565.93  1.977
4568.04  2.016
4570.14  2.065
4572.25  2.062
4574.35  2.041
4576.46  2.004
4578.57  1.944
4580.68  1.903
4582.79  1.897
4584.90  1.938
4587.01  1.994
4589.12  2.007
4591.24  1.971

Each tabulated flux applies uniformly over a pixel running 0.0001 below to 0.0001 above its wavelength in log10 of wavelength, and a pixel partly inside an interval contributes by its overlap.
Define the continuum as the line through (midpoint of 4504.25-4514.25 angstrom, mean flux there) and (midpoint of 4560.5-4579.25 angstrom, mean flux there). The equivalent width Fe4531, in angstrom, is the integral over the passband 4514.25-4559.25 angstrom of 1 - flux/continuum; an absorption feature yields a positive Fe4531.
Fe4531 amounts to 2.6 angstrom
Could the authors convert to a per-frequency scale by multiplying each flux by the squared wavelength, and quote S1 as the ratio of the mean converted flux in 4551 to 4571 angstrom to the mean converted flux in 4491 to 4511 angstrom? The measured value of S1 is 1.06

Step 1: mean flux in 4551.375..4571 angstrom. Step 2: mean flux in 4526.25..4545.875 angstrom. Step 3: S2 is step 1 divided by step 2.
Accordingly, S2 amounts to 1.1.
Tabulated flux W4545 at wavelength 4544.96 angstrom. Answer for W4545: 1.95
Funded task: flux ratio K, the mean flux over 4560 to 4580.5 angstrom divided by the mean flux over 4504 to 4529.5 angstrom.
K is 1.03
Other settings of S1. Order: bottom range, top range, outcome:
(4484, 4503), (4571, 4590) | 1.04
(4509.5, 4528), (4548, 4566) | 1.06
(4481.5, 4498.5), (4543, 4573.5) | 1.06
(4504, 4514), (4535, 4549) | 0.94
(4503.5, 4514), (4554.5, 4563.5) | 1.06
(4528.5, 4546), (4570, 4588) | 1.07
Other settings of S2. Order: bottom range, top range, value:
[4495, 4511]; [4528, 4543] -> 0.92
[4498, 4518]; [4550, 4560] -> 1.01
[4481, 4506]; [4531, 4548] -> 0.96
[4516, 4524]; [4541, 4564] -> 1.04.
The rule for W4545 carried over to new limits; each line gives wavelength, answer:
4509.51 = 2.076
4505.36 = 2.037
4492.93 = 1.884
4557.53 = 2.189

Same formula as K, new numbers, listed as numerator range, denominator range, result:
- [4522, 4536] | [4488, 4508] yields 0.94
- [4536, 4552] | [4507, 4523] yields 0.95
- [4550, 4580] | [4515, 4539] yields 1.08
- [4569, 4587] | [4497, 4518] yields 0.98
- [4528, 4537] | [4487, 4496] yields 0.95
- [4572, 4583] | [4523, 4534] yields 1.07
